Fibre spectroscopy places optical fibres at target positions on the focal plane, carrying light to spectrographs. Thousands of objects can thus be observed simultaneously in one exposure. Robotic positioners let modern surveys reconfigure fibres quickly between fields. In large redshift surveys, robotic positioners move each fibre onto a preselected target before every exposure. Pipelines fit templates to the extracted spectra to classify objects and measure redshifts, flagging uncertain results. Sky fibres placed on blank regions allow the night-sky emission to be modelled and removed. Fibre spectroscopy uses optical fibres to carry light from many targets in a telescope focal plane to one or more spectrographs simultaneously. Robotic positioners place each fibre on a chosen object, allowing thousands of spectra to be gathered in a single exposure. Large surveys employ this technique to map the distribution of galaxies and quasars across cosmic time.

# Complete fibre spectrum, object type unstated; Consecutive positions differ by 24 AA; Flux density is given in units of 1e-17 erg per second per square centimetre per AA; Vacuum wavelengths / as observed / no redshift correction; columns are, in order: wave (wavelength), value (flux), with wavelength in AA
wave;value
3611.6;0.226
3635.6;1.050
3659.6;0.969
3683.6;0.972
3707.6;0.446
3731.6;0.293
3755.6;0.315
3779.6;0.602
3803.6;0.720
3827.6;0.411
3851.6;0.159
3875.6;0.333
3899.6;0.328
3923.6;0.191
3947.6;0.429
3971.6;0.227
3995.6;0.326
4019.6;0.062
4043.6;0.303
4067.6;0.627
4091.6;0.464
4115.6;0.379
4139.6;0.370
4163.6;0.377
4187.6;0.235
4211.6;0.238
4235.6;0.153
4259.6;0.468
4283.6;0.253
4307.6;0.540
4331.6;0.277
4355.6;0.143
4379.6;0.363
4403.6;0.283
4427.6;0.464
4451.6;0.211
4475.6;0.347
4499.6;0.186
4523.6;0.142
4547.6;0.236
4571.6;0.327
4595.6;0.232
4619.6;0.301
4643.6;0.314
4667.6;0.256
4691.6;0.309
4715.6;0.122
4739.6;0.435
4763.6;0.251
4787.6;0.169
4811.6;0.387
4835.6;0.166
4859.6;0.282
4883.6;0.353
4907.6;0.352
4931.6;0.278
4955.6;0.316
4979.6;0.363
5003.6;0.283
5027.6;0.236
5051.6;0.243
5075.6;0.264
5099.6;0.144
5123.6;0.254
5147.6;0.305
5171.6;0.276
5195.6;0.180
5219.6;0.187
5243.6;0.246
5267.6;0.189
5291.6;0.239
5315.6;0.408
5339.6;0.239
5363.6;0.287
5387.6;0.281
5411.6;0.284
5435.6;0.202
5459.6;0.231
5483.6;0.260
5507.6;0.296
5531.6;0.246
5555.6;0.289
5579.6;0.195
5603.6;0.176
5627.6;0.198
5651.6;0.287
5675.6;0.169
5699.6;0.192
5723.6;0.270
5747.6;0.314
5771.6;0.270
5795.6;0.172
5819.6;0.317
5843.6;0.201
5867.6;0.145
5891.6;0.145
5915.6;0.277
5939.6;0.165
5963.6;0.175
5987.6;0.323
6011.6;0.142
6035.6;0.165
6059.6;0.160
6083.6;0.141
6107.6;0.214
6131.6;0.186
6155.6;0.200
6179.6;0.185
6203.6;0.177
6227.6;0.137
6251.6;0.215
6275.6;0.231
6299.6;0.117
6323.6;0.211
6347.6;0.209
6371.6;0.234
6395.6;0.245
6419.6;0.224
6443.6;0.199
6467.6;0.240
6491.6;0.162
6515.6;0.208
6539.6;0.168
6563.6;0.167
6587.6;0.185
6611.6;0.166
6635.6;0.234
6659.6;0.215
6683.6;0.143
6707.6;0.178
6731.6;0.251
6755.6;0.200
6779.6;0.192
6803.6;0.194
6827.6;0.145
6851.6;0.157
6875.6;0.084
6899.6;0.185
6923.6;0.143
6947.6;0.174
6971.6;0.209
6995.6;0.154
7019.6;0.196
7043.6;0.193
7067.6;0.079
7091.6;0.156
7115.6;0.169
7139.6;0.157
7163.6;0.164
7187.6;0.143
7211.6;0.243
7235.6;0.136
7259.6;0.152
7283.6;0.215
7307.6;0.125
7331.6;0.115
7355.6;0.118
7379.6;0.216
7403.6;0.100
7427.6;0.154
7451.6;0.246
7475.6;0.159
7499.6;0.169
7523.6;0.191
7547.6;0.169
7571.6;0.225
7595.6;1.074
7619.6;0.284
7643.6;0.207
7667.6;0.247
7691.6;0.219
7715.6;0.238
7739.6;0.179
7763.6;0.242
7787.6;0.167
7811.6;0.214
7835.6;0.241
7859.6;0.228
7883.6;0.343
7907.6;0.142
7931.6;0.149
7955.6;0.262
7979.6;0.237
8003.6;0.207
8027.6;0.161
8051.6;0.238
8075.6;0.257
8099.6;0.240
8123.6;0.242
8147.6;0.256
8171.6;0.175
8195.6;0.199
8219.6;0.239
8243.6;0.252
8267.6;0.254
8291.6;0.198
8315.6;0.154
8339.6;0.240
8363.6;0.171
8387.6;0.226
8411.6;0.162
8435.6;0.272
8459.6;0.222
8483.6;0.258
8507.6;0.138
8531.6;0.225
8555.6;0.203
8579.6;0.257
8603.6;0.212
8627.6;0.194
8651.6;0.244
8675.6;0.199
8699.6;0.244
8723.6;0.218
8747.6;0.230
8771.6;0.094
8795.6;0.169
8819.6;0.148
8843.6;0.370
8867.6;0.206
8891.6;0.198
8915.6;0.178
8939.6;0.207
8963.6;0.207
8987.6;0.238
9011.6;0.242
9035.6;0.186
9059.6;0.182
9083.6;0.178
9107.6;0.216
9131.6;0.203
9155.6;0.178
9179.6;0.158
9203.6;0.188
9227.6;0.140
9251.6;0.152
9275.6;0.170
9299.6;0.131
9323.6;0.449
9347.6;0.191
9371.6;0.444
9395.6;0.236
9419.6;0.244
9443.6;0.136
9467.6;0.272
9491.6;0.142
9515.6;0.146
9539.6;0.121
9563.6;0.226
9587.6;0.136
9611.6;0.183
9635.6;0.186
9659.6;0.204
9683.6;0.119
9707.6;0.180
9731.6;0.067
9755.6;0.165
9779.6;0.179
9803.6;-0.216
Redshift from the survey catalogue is 1.04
